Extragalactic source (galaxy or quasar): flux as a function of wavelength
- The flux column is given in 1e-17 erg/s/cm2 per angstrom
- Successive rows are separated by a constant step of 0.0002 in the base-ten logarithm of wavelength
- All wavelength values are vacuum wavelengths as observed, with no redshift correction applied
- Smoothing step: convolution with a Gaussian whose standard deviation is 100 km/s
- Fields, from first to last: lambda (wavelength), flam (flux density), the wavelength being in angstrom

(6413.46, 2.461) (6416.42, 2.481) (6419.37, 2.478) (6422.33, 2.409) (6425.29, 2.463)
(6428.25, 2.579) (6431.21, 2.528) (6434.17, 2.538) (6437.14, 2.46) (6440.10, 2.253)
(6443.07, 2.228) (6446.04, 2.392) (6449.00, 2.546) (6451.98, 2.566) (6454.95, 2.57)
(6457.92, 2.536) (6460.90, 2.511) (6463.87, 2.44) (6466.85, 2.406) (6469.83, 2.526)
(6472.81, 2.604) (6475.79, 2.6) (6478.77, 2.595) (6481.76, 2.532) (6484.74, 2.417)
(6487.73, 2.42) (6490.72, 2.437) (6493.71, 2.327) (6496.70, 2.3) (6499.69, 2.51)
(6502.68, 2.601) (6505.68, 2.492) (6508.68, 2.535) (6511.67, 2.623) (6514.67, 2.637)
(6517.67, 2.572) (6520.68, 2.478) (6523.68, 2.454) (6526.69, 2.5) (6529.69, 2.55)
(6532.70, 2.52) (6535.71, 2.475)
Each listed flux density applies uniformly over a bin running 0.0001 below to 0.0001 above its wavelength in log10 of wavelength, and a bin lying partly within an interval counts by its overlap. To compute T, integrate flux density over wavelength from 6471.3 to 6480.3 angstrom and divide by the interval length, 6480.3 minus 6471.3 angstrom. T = 2.6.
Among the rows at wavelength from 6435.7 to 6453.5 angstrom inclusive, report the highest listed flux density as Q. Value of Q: 2.566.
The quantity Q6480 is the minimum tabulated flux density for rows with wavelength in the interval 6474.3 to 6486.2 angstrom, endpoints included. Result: 2.417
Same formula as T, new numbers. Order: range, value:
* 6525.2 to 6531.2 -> 2.53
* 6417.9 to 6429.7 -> 2.48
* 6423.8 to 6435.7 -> 2.53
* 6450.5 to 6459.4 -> 2.56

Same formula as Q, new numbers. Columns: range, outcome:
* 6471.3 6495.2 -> 2.604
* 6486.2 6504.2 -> 2.601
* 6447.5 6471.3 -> 2.57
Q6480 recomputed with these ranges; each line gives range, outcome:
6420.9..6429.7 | 2.409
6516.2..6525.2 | 2.454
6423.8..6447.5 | 2.228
